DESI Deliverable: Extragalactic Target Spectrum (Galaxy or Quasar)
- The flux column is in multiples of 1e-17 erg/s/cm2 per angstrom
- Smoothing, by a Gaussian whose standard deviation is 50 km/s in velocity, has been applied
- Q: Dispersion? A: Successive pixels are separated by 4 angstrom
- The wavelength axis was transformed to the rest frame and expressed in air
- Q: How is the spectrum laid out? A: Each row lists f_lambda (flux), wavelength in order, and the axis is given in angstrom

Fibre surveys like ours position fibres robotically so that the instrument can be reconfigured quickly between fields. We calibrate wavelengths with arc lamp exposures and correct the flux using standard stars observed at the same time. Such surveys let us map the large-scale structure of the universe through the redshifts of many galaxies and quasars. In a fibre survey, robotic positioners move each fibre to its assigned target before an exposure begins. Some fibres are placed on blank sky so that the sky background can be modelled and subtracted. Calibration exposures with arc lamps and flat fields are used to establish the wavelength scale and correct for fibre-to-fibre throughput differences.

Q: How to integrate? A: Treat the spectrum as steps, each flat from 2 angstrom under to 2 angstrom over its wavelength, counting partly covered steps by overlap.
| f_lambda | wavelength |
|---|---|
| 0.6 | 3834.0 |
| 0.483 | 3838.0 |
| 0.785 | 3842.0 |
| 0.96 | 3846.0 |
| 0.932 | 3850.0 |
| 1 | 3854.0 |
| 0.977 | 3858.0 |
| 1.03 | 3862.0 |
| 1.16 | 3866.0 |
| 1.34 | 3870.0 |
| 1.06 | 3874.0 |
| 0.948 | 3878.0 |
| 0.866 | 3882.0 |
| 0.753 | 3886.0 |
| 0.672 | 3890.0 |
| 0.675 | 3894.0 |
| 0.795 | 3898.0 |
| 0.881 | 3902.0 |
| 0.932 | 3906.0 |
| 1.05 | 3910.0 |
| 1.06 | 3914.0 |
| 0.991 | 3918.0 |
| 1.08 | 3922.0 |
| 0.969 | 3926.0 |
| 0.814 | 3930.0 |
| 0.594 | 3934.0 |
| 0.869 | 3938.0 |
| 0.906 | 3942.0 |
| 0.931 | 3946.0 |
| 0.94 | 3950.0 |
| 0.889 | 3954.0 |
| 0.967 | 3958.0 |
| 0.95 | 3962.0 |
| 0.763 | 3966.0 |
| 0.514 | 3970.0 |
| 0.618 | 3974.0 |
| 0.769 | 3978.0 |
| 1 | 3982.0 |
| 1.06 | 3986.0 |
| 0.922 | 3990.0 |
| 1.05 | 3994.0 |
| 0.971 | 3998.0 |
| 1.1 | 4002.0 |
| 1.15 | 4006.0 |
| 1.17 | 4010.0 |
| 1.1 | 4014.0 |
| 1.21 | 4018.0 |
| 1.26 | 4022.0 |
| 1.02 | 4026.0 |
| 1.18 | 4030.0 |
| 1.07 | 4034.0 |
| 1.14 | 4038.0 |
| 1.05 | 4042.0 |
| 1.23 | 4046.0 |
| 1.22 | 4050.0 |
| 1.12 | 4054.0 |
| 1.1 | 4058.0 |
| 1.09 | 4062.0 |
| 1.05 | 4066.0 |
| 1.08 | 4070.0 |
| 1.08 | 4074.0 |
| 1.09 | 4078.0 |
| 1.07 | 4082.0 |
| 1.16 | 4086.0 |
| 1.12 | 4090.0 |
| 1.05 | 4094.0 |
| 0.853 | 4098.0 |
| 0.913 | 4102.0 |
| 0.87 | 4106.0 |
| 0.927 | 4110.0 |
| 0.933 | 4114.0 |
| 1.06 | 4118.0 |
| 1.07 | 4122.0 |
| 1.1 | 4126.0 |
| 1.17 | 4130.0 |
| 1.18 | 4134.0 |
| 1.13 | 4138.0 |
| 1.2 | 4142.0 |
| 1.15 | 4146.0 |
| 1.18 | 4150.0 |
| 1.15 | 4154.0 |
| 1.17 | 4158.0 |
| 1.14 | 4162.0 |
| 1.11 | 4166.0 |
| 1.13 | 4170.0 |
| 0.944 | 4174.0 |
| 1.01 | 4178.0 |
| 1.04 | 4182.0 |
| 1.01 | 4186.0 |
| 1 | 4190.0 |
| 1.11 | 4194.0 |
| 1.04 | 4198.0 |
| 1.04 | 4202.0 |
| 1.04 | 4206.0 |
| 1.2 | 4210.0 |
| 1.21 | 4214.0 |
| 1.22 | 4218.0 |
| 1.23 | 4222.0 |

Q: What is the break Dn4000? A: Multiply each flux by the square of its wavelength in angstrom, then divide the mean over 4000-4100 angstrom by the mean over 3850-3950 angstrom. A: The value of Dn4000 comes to 1.29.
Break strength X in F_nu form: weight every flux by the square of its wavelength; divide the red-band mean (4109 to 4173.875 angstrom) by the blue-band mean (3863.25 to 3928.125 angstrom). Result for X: 1.3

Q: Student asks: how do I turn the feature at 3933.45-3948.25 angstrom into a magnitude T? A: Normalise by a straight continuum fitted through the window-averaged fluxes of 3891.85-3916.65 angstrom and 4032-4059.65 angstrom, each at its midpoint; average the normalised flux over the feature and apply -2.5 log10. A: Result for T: 0.134 mag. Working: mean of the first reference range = 0.9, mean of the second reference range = 1.13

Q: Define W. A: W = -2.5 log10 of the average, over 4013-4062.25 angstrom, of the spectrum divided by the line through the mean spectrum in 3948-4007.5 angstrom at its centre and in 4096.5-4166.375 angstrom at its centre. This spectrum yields -0.17 mag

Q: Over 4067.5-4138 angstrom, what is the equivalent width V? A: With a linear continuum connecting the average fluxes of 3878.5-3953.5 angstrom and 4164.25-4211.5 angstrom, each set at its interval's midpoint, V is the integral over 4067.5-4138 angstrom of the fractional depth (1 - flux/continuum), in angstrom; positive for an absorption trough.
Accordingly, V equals -3.25 angstrom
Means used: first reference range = 0.878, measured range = 1.05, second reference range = 1.05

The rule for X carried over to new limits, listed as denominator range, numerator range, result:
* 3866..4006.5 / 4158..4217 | 1.34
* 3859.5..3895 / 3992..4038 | 1.26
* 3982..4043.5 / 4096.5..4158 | 1.03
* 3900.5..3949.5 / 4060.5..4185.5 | 1.28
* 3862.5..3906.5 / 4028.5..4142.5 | 1.30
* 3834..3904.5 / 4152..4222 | 1.44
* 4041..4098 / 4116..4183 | 1.05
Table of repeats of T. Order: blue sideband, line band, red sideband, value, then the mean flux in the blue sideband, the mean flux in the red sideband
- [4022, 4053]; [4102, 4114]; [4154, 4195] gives 0.21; 1.14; 1.07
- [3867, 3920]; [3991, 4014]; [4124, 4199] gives -0.08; 0.929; 1.1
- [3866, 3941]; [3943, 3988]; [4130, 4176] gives 0.14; 0.915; 1.14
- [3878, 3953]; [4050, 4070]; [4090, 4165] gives -0.10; 0.879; 1.07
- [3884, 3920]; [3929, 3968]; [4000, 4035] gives 0.14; 0.868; 1.14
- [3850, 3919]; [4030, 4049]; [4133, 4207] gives -0.11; 0.951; 1.09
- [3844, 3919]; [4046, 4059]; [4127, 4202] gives -0.12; 0.951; 1.1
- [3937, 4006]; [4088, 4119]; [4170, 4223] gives 0.05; 0.903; 1.08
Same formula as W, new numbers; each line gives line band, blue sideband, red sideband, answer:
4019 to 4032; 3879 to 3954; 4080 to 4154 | -0.18 mag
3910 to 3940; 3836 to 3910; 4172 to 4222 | 0.02 mag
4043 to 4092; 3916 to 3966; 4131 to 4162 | -0.05 mag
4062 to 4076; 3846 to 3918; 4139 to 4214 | -0.03 mag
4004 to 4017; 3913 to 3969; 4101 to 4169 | -0.18 mag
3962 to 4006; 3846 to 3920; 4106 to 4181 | 0.13 mag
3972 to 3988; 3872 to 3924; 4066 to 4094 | 0.15 mag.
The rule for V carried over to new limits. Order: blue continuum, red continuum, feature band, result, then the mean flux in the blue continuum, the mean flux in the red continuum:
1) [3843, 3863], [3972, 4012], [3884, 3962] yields 7.2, 0.968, 0.981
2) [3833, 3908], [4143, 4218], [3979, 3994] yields -0.3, 0.891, 1.1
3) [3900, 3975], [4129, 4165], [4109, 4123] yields 1.5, 0.883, 1.16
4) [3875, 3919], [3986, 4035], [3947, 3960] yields 0.7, 0.876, 1.1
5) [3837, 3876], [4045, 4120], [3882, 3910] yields 5.3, 0.985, 1.05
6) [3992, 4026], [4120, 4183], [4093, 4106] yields 2.3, 1.12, 1.12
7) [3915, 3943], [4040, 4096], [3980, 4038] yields -4.2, 0.894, 1.11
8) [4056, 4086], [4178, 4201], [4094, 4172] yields -1.1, 1.09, 1.04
